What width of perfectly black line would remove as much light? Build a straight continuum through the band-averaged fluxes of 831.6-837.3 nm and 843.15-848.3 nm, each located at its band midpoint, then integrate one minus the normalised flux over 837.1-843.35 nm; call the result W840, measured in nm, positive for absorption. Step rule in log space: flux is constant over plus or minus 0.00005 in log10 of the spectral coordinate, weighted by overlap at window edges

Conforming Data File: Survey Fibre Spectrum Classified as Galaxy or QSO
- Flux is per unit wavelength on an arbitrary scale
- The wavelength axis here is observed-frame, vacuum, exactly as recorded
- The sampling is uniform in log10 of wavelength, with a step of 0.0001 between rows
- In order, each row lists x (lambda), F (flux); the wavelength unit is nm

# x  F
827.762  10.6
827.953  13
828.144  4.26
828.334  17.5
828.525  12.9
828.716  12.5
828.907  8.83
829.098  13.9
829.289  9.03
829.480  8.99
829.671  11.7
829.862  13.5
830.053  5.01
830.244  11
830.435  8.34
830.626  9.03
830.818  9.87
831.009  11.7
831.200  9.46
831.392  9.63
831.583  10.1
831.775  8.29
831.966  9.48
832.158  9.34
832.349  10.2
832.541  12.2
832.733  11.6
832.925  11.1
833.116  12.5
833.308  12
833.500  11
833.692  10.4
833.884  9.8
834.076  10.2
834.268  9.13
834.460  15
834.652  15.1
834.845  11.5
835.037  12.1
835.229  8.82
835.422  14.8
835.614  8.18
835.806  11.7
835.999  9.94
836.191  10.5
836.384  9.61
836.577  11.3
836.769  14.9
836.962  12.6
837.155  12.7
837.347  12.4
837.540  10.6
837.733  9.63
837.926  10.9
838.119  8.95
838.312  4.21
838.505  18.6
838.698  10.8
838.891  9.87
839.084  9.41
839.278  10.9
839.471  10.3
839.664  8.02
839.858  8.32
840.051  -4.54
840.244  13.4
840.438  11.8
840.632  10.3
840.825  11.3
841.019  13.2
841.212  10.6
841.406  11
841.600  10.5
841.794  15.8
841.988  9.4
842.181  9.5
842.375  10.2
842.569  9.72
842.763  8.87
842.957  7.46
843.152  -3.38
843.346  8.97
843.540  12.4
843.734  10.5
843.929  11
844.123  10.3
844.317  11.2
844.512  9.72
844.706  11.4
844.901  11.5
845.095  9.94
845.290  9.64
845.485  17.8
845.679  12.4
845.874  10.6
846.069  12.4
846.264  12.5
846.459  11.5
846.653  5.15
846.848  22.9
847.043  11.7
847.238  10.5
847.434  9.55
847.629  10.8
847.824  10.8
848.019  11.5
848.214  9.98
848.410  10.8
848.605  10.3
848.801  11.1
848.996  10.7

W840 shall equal 0.84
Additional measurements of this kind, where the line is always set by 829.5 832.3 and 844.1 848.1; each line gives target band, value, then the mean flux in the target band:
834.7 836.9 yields -0.207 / 11.3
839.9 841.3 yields 0.201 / 9.39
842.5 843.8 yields 0.414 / 7.68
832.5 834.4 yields -0.186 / 11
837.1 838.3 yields 0.028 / 10.3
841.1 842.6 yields 0.025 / 10.9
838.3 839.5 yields -0.035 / 11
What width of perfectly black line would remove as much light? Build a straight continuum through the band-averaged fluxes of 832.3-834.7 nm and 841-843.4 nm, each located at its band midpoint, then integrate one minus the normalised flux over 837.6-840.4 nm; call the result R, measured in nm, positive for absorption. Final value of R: 0.23 nm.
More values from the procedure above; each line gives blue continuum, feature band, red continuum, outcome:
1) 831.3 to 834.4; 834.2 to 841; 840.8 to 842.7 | 0.062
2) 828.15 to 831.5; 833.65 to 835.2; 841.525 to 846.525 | -0.152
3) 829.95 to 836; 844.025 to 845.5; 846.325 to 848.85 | 0.010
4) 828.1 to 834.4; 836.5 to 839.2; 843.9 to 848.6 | -0.067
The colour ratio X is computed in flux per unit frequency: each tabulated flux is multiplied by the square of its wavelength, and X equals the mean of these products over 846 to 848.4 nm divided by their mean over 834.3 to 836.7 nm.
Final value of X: 1.0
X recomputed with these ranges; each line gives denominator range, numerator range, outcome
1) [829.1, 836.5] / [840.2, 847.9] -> 1.05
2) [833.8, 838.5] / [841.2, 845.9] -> 0.94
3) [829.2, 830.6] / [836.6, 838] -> 1.26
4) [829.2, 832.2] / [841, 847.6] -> 1.15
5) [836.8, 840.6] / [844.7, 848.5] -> 1.19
